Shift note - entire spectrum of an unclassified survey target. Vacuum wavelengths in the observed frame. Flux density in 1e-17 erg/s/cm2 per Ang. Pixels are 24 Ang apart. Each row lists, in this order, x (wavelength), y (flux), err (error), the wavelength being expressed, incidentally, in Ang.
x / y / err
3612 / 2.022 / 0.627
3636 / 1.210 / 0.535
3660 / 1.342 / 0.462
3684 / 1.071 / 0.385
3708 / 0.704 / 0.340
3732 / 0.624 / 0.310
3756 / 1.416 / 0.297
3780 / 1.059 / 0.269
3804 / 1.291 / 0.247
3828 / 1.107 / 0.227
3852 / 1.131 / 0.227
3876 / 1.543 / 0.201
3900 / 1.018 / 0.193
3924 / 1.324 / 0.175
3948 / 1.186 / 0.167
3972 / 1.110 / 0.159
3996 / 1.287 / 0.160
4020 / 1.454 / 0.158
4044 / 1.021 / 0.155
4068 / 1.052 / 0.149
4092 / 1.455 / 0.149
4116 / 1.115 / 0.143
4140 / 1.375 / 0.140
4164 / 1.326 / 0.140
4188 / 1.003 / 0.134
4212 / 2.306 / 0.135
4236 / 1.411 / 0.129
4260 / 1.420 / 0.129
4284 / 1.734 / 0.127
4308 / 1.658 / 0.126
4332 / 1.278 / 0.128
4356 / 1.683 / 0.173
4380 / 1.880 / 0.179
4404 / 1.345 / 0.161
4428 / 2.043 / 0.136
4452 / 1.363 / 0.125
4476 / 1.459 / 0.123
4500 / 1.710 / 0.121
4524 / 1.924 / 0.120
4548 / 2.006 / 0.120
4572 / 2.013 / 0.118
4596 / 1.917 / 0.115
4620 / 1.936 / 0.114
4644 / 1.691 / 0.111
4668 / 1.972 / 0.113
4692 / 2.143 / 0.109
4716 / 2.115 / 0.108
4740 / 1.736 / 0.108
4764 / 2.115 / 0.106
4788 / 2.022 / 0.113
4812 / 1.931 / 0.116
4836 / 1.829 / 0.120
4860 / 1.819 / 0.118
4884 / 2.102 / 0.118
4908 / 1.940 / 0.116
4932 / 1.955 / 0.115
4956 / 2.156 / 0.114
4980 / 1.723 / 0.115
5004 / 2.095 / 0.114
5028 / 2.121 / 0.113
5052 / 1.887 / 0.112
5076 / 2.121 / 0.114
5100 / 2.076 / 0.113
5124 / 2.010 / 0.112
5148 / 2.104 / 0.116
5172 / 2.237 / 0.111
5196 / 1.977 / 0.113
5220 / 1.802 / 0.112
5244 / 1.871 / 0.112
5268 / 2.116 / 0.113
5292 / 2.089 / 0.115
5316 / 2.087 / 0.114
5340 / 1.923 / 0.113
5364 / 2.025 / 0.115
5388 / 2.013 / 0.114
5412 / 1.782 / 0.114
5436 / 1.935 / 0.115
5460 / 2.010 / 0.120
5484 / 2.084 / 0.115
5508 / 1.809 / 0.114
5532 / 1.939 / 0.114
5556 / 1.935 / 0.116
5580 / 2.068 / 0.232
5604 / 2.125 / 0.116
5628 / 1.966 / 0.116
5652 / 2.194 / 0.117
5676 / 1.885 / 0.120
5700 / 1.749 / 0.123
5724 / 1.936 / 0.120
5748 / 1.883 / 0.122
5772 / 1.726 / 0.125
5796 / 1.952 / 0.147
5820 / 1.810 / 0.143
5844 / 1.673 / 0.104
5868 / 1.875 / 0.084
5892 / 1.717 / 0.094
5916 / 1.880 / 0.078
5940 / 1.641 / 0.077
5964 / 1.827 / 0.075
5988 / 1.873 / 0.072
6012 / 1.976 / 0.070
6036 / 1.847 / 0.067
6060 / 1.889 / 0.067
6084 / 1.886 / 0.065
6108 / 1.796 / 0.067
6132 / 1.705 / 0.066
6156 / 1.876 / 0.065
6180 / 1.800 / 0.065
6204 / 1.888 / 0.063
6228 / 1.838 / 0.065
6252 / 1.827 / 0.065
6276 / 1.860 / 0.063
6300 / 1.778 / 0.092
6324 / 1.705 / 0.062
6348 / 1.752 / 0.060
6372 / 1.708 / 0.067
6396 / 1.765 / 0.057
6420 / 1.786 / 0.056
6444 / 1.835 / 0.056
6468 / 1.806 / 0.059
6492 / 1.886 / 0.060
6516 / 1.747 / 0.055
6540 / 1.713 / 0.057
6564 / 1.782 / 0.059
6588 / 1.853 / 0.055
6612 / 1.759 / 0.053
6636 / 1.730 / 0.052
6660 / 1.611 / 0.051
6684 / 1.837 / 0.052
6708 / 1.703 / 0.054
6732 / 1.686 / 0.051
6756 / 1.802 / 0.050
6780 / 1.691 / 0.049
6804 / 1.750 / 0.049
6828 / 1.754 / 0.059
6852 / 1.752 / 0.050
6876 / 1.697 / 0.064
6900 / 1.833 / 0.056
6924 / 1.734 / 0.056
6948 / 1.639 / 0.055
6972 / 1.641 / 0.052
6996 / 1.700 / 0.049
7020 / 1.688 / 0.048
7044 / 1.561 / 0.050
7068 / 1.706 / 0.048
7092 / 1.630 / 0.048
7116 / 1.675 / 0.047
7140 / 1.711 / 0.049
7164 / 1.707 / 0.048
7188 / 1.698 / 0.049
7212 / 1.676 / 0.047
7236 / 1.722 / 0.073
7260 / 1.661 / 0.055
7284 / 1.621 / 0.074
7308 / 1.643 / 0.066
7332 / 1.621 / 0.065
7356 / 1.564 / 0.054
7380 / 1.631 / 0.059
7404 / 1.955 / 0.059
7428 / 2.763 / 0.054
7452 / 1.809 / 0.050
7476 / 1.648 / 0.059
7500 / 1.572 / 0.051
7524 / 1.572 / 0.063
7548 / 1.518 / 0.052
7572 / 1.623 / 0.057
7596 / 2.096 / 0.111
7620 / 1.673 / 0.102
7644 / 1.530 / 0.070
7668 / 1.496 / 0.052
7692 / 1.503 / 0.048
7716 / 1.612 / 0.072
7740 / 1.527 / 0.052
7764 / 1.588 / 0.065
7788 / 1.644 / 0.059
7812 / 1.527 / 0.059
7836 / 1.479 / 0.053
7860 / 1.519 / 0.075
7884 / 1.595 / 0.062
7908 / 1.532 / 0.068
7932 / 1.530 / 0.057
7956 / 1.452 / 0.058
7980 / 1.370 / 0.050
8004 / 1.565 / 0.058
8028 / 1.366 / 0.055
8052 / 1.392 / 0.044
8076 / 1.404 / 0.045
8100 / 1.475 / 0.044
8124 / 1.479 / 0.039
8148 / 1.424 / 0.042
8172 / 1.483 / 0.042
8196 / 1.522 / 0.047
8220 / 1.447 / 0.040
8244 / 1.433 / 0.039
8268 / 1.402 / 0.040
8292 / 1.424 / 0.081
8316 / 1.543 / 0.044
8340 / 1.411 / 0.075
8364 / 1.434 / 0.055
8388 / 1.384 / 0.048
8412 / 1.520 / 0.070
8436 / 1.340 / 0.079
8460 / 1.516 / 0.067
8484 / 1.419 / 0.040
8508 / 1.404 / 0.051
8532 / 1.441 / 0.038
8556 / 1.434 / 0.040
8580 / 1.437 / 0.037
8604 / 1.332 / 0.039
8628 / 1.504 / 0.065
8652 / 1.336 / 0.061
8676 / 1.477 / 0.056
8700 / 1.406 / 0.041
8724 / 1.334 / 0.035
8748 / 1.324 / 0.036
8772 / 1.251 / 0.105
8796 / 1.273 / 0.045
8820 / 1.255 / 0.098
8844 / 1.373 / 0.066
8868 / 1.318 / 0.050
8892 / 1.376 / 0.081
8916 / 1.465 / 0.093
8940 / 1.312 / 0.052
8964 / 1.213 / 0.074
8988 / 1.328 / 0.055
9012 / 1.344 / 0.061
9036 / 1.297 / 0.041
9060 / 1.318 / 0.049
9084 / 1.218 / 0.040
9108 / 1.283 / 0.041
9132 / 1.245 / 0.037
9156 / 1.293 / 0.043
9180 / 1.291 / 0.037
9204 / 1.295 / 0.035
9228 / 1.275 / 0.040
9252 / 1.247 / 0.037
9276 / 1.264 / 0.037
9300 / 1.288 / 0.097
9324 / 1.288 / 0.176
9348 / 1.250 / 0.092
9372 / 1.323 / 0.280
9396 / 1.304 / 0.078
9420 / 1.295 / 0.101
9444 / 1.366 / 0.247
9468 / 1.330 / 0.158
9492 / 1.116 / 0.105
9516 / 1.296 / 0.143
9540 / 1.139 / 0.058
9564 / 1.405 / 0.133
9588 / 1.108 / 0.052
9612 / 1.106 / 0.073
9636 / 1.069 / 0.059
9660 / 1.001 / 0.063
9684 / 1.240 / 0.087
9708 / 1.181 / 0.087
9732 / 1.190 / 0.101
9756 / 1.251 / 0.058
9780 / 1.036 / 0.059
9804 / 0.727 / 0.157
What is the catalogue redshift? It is 0.130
